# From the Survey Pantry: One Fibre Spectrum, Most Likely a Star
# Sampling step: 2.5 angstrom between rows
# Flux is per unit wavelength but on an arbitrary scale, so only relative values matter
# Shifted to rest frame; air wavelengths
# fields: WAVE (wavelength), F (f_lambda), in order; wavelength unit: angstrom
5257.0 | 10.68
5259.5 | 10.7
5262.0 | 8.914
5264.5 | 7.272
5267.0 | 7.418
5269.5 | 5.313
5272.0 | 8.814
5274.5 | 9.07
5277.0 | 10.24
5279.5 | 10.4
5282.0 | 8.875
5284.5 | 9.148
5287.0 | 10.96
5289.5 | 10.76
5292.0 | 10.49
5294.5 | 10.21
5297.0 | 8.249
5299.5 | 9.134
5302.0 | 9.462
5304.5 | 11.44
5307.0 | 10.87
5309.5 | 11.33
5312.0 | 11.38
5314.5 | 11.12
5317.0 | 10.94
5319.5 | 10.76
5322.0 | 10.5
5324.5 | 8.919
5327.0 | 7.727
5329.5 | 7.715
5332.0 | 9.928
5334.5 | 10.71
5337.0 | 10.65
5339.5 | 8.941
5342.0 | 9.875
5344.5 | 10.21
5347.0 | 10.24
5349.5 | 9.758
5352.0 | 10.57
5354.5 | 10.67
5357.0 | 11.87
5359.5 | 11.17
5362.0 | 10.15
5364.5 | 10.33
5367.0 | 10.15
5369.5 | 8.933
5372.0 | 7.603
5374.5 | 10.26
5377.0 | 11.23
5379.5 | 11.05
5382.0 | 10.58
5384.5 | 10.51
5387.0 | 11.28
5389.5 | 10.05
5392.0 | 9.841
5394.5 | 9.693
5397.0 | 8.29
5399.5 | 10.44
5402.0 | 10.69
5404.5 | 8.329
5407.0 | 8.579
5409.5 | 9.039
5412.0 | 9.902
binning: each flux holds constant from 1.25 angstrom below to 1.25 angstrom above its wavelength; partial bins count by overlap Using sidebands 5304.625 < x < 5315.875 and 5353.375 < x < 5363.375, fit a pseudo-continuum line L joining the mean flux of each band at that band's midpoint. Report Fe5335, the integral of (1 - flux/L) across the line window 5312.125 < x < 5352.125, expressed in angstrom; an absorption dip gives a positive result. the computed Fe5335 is 4.2 angstrom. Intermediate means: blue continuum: 11.2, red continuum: 11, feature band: 9.93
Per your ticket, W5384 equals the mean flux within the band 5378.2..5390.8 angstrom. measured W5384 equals 10.7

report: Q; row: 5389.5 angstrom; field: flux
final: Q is 10.05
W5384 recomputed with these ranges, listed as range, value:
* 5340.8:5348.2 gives 10.1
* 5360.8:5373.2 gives 9.44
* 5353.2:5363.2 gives 11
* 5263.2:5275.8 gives 7.59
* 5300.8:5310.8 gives 10.8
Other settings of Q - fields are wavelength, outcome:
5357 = 11.87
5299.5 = 9.134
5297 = 8.249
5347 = 10.24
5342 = 9.875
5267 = 7.418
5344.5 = 10.21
